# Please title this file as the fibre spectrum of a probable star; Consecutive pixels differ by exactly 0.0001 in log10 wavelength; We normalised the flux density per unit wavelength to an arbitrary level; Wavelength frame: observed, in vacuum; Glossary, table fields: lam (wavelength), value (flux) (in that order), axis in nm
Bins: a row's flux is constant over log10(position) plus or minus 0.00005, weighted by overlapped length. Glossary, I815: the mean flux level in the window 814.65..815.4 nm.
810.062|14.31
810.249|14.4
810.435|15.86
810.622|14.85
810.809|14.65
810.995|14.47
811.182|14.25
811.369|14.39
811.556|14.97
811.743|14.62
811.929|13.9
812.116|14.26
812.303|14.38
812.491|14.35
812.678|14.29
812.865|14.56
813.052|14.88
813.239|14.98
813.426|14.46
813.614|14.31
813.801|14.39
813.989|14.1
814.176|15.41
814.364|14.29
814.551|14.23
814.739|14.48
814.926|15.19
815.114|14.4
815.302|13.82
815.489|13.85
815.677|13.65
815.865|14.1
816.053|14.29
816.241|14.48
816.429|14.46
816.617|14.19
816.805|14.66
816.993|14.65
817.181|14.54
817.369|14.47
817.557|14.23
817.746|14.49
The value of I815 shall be 14.5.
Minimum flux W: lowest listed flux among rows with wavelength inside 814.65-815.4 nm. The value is 13.82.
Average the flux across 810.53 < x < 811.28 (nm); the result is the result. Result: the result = 14.6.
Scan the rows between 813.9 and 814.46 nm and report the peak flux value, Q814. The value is 15.41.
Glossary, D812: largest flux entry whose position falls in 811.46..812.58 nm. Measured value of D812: 14.97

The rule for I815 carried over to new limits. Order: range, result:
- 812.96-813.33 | 14.9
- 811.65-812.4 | 14.3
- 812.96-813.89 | 14.6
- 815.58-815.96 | 13.9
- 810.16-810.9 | 14.9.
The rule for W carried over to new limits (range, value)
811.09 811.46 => 14.25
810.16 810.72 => 14.4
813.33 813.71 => 14.31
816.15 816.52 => 14.46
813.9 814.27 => 14.1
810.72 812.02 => 13.9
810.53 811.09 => 14.47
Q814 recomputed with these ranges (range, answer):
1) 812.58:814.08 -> 14.98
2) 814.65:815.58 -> 15.19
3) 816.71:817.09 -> 14.66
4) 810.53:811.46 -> 14.85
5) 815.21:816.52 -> 14.48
